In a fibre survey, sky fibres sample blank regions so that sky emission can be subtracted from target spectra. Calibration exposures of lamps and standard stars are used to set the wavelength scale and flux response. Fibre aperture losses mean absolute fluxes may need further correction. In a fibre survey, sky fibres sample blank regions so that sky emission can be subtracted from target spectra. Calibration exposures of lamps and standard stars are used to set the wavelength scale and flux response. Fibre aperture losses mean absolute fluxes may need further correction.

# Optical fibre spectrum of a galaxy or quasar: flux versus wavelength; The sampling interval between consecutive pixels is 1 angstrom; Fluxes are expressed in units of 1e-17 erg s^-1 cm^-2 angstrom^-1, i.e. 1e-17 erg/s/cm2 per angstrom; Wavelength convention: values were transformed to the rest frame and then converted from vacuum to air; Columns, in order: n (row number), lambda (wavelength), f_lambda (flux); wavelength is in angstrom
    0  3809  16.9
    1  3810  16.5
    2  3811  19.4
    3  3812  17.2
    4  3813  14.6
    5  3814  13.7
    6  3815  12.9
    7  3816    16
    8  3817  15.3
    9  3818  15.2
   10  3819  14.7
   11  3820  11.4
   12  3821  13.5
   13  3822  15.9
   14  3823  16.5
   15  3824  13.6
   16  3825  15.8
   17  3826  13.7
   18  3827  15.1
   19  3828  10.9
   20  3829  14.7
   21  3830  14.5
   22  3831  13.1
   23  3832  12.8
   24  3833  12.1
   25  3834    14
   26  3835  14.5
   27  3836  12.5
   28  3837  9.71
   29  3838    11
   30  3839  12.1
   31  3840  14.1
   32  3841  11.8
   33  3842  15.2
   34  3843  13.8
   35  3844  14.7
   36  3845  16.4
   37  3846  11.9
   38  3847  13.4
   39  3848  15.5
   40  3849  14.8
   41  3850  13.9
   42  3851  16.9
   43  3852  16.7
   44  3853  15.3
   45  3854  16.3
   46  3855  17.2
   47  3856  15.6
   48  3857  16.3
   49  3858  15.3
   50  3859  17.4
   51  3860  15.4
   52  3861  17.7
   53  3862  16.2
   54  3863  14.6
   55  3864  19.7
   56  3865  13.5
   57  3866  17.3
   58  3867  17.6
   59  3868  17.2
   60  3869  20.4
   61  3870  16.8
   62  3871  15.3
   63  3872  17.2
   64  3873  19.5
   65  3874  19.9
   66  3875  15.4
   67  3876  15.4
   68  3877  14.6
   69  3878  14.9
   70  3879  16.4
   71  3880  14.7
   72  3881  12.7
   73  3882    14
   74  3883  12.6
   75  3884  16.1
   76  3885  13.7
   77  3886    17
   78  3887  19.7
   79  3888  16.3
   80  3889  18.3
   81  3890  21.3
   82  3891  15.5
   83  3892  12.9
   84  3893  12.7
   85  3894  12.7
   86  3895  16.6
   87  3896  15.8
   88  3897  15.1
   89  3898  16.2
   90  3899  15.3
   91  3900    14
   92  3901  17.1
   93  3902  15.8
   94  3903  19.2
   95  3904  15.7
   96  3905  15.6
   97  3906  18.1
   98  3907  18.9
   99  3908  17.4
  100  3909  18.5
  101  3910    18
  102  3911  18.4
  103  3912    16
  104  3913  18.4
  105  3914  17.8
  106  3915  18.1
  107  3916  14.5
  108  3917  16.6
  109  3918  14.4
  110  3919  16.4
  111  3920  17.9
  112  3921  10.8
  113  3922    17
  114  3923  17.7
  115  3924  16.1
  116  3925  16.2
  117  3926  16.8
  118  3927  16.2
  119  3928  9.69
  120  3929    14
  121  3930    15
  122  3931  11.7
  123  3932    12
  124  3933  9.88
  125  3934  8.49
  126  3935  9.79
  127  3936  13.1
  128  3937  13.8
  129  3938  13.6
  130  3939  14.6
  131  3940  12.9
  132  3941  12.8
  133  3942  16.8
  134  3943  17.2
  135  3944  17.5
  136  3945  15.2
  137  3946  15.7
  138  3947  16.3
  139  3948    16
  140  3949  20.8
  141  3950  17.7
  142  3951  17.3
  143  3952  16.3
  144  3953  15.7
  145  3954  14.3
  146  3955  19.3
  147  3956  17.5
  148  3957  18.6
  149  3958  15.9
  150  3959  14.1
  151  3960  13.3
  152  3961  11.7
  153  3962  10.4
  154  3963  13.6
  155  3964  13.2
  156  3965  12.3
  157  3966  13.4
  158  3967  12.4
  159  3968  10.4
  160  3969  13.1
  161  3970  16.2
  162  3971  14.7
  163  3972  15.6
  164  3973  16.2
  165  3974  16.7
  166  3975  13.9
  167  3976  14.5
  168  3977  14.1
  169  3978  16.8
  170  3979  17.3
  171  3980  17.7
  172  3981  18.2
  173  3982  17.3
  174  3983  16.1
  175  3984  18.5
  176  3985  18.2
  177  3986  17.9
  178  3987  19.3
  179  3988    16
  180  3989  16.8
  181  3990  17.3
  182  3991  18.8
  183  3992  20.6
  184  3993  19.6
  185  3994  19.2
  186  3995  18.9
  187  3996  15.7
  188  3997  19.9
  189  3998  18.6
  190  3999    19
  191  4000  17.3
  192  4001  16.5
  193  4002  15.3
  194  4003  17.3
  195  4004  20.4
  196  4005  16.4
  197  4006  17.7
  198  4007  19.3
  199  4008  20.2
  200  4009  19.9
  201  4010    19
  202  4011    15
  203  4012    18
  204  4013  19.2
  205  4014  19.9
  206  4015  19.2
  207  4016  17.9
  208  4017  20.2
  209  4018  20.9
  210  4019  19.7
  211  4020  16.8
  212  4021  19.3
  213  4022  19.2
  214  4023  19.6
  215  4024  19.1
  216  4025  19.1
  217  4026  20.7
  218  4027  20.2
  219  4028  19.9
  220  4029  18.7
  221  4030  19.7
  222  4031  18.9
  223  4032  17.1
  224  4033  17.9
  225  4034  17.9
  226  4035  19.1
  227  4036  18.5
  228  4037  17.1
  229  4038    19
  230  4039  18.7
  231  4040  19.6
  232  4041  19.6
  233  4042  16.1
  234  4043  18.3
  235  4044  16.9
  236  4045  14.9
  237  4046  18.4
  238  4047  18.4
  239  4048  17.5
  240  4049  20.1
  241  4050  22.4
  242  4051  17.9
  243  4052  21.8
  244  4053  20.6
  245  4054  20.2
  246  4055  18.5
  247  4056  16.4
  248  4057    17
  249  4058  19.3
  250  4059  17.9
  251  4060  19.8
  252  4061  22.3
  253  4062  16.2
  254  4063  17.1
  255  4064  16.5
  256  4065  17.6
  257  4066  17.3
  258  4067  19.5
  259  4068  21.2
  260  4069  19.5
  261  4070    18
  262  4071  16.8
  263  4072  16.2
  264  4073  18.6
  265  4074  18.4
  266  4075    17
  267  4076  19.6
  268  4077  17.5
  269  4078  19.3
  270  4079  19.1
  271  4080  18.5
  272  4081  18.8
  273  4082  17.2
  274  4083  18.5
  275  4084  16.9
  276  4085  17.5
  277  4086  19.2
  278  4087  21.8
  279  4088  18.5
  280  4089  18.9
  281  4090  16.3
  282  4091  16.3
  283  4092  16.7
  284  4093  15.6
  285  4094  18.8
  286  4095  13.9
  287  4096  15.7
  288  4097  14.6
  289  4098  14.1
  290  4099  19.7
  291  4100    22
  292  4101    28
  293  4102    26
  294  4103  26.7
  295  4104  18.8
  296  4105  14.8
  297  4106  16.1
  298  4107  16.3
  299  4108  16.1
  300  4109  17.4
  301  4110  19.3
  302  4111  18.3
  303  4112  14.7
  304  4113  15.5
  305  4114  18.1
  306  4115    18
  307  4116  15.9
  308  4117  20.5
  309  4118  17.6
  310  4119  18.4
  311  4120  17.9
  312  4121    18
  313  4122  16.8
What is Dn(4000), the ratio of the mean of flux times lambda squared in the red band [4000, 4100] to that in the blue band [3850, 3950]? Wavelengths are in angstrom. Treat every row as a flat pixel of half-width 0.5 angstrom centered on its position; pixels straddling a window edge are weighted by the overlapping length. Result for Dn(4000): 1.25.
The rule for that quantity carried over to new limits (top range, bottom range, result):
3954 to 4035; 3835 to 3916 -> 1.16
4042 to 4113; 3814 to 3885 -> 1.37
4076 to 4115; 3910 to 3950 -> 1.31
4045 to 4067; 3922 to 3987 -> 1.30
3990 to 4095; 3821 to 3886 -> 1.35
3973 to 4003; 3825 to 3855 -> 1.35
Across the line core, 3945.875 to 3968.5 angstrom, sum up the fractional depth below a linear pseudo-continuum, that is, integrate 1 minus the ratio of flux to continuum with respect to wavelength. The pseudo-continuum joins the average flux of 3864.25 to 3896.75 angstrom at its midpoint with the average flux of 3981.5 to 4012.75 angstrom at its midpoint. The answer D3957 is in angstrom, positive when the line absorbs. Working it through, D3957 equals 3.0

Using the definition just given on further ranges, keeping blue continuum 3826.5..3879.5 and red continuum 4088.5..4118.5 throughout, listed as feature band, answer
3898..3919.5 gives -1.41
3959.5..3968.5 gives 2.27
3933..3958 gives 1.34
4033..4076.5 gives -2.45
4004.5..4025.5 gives -2.24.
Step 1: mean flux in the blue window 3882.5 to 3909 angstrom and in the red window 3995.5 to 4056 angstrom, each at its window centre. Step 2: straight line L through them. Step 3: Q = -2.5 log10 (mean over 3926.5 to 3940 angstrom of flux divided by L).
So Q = 0.33 mag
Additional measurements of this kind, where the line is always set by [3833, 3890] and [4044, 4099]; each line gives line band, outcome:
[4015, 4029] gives -0.113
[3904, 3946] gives 0.071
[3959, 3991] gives 0.109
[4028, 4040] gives -0.054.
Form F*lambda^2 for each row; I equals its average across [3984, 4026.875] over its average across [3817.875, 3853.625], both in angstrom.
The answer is 1.5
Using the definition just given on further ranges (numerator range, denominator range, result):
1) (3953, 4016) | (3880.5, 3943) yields 1.13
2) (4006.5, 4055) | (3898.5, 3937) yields 1.30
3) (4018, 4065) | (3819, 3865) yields 1.43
